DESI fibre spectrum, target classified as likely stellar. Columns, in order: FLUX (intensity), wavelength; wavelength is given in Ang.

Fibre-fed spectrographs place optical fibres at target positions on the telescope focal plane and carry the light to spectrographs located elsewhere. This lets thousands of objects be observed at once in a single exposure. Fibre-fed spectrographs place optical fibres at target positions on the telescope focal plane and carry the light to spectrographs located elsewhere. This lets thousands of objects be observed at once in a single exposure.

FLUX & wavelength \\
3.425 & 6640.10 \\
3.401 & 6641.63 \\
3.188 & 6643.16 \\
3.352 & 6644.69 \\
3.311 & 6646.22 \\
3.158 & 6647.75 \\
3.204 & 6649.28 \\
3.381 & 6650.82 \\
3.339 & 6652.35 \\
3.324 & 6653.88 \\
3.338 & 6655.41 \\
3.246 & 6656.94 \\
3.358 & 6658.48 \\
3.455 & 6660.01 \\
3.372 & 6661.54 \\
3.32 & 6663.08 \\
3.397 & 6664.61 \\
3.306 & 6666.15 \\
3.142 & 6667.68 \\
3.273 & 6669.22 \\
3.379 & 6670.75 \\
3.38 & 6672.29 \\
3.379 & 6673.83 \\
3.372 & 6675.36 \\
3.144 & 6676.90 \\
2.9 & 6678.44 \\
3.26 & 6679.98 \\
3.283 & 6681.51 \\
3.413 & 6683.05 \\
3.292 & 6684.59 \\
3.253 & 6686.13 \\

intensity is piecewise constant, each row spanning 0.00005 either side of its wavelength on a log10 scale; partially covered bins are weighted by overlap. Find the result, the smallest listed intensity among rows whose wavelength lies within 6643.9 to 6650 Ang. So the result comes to 3.158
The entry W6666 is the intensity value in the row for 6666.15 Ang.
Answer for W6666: 3.306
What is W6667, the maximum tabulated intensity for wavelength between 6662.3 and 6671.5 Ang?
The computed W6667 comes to 3.397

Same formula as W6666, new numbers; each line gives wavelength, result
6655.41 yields 3.338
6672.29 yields 3.38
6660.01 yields 3.455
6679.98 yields 3.26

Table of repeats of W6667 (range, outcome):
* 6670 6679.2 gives 3.38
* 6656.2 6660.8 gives 3.455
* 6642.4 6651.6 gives 3.381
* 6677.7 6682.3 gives 3.283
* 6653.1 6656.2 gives 3.338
